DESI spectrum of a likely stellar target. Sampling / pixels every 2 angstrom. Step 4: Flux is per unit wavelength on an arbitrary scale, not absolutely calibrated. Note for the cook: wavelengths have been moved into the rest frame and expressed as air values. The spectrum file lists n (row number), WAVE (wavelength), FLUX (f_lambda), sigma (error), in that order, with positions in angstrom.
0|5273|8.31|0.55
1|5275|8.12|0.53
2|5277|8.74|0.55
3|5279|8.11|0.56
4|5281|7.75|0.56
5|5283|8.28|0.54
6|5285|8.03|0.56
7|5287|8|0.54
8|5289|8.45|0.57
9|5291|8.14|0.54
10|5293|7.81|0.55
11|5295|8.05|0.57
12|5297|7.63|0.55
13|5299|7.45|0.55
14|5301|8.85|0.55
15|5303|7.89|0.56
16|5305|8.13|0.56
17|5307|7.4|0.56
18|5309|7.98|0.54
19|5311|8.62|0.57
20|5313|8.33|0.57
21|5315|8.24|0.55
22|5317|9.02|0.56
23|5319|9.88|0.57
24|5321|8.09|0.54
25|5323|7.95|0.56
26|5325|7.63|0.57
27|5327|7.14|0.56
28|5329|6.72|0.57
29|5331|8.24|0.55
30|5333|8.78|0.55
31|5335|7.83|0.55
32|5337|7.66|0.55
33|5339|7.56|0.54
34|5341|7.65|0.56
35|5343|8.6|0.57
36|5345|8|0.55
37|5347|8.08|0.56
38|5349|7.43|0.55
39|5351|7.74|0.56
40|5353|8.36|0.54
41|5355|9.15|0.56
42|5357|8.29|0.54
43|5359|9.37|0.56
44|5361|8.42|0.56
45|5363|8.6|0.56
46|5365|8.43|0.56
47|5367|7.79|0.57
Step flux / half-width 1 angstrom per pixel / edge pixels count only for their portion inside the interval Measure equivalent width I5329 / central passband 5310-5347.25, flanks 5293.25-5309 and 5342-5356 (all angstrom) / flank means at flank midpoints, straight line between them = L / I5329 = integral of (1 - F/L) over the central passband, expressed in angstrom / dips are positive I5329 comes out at -0.2 angstrom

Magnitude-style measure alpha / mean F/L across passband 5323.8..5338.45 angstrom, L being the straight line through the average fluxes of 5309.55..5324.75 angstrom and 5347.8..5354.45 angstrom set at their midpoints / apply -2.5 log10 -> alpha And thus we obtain 0.08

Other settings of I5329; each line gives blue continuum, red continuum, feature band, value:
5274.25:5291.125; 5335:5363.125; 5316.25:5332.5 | 0.2 angstrom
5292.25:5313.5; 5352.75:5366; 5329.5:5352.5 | 1.4 angstrom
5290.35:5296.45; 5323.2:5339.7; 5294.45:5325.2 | -1.4 angstrom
